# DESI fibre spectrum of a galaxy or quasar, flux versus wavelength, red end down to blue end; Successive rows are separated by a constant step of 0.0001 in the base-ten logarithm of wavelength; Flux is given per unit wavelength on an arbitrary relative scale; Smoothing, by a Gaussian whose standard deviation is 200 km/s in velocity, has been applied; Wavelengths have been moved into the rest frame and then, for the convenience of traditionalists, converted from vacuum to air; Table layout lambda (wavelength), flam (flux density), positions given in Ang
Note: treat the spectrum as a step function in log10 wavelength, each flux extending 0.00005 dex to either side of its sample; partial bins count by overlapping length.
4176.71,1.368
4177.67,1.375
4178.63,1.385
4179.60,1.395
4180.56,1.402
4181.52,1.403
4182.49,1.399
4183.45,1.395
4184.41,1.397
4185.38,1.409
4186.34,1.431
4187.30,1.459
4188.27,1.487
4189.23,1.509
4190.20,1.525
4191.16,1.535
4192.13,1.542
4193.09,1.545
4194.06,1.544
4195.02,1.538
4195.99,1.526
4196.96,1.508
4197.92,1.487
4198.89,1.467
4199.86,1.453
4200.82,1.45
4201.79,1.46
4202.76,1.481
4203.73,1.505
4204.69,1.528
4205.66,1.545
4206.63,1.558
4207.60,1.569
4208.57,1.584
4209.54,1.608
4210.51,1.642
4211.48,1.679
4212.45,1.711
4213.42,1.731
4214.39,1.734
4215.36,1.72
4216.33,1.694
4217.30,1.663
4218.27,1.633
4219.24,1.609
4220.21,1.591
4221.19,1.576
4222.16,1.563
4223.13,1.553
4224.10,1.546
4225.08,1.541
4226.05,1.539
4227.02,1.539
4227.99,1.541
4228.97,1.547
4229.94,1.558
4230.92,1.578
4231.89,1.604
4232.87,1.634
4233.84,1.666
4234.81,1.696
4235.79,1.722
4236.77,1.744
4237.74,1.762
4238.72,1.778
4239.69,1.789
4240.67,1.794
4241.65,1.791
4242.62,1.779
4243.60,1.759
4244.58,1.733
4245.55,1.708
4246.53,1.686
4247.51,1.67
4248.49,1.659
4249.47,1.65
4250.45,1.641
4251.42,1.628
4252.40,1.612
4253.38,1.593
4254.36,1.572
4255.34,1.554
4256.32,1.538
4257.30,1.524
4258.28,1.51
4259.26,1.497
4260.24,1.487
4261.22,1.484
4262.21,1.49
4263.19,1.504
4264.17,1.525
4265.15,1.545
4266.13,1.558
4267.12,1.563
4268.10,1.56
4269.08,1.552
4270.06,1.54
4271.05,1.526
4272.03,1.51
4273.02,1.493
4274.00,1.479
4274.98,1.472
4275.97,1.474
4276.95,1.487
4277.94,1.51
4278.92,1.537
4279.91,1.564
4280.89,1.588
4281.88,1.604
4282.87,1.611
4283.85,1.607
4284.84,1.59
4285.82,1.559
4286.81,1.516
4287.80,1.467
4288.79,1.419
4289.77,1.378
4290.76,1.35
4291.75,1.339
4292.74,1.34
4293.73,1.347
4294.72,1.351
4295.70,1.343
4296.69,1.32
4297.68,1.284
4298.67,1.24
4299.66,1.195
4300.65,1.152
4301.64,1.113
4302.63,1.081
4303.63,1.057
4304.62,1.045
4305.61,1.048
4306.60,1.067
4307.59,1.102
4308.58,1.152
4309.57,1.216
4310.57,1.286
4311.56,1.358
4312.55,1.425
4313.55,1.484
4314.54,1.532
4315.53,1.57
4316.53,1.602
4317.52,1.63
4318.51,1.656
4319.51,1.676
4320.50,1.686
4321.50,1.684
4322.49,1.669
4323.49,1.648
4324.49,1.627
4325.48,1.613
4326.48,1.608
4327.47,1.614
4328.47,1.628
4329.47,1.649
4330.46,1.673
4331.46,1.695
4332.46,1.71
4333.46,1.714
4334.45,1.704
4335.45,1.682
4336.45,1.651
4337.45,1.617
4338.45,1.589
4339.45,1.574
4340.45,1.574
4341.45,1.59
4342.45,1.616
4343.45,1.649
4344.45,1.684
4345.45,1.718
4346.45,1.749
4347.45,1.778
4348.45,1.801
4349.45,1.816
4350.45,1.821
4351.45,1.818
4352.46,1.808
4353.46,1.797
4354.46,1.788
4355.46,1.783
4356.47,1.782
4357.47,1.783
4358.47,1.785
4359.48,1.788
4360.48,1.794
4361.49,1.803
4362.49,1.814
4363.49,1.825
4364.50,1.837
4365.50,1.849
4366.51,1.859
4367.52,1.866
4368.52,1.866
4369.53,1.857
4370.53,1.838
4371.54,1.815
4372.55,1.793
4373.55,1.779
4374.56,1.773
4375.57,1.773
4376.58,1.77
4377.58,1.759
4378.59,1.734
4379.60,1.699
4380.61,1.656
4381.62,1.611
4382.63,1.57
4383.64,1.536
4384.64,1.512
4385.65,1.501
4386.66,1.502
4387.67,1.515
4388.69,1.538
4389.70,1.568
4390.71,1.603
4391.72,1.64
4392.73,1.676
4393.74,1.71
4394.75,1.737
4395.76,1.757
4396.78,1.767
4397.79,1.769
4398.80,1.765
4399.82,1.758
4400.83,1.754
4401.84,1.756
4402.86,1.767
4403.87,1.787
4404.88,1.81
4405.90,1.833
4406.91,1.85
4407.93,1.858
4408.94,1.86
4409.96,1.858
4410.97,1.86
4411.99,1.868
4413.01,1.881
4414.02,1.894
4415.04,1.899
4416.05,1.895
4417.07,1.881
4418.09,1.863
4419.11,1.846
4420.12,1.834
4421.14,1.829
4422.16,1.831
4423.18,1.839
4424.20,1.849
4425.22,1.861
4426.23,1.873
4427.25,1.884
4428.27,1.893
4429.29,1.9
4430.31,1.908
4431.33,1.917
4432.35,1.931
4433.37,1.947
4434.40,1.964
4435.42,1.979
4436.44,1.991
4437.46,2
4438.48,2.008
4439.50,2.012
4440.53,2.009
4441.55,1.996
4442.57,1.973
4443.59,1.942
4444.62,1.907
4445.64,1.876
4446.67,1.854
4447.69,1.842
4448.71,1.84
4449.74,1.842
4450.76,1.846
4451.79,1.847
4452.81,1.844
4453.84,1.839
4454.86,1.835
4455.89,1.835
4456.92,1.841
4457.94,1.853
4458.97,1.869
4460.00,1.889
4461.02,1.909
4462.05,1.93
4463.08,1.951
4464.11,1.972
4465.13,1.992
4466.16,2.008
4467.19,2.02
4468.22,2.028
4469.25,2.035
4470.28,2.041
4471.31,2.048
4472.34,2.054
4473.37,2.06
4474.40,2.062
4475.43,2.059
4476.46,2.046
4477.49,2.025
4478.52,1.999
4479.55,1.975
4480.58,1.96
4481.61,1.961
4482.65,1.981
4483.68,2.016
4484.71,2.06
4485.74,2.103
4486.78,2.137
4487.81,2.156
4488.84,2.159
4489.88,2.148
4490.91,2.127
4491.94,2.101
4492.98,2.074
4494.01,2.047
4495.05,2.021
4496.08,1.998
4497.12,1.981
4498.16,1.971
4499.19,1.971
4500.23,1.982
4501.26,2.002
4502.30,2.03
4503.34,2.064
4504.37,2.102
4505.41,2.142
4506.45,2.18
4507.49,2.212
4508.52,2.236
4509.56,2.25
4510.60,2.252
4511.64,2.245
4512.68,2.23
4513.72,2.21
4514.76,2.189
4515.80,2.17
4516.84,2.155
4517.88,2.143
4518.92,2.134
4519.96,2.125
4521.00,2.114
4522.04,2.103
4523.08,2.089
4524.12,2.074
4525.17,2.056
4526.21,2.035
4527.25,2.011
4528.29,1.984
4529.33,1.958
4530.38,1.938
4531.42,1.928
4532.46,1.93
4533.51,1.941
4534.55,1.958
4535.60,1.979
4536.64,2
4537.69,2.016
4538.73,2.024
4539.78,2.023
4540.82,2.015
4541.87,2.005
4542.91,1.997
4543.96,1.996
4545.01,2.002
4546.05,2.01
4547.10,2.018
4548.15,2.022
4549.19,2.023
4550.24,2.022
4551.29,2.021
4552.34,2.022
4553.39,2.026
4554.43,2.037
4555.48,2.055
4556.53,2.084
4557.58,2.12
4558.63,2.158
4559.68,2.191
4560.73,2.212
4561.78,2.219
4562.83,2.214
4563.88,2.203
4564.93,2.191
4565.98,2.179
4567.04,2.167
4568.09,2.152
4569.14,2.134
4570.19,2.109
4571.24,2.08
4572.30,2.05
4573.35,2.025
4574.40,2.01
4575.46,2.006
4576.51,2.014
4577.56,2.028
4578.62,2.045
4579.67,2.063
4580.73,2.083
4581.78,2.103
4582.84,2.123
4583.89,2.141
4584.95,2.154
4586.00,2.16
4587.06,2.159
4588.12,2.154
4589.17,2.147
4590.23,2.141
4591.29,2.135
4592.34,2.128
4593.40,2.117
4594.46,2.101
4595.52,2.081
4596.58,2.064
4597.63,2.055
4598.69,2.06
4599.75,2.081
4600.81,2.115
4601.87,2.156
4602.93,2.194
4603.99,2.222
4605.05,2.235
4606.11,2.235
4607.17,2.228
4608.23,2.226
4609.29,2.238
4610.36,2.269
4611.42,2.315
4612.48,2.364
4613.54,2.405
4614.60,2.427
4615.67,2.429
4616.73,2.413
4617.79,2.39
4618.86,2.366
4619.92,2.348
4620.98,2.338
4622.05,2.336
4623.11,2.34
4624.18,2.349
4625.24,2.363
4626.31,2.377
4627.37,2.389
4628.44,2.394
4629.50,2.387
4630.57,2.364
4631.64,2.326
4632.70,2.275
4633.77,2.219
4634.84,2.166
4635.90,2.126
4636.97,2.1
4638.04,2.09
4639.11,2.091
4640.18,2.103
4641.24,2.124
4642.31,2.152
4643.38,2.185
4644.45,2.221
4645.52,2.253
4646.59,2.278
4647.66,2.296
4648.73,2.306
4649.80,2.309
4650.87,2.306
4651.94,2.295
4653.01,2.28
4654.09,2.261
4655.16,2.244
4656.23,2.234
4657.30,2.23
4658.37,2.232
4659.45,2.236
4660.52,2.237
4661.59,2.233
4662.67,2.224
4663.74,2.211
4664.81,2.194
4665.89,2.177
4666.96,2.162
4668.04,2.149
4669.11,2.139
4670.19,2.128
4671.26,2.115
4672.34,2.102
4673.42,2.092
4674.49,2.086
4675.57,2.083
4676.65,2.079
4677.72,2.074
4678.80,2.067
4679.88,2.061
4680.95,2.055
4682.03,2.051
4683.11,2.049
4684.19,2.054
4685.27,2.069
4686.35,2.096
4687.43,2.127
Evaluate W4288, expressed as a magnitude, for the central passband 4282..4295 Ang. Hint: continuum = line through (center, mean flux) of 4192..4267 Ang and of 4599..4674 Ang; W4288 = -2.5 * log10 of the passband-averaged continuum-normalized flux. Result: 0.164 mag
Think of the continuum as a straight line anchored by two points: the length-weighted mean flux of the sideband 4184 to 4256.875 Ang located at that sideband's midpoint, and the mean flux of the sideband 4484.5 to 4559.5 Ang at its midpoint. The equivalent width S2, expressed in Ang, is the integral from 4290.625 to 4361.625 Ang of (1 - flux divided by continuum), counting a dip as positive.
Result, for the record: 9.1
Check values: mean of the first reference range 1.6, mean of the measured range 1.54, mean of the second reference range 2.07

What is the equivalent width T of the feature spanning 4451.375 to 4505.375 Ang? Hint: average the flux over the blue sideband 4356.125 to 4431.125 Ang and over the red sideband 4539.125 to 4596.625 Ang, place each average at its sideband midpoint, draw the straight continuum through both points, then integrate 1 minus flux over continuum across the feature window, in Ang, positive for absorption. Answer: -2.0 Ang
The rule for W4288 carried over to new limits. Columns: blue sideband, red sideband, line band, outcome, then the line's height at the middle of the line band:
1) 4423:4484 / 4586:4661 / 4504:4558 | 0.00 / 2.08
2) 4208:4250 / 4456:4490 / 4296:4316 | 0.39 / 1.77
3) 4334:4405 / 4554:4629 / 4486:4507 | -0.04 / 1.99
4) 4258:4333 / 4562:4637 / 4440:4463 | -0.02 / 1.84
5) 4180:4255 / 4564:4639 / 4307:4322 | 0.19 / 1.74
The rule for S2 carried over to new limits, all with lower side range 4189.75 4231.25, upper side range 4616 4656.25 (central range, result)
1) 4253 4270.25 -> 1.3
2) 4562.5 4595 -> 1.0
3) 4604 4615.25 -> -0.3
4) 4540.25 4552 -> 0.6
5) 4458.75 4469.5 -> 0.1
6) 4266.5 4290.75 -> 2.3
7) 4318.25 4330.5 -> 0.8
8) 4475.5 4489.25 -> -0.2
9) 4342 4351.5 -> 0.3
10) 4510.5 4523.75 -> -0.5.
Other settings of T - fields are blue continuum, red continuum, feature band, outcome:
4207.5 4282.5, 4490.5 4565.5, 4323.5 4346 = 1.4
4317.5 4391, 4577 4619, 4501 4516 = -1.2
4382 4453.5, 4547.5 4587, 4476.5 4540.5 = -2.6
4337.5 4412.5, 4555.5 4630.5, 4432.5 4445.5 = -0.7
